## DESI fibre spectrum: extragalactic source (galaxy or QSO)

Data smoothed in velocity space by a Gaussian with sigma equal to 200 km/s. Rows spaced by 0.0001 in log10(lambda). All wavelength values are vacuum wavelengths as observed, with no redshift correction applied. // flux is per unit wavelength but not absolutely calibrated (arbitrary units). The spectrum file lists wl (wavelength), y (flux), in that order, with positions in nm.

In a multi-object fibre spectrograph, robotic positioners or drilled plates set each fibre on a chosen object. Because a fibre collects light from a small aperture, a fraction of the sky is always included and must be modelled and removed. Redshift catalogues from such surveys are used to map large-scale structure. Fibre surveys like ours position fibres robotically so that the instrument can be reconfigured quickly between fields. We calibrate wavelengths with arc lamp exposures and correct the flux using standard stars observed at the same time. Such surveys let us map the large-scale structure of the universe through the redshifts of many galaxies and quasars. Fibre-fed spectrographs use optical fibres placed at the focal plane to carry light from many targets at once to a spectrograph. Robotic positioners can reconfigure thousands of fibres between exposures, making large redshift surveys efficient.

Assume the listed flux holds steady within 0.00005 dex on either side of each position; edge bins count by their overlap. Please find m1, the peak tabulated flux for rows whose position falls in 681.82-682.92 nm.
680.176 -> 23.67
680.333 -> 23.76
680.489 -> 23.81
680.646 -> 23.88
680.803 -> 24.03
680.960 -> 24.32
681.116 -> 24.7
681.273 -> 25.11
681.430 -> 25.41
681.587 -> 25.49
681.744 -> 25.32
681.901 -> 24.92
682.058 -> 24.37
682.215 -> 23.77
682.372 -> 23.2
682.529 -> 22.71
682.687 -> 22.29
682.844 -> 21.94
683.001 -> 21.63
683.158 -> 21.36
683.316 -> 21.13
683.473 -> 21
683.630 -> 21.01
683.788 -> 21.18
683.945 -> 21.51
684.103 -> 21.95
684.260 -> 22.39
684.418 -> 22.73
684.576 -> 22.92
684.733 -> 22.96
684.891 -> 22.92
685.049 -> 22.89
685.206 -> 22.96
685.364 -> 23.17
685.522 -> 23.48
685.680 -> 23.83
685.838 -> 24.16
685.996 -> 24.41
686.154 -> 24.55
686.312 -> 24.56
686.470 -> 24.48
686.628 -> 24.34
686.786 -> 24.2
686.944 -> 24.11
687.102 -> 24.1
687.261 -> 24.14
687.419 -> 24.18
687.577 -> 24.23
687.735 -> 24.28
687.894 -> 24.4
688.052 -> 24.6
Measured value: 24.92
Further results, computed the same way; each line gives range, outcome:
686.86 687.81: 24.28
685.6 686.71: 24.56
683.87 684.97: 22.96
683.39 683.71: 21.01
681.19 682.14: 25.49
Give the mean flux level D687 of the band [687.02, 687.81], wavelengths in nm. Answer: 24.2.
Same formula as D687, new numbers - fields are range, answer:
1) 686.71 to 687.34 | 24.1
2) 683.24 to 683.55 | 21.1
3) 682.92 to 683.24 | 21.5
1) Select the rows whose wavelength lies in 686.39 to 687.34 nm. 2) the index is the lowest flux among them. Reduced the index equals 24.1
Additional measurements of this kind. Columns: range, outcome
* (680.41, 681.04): 23.81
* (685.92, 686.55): 24.41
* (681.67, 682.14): 24.37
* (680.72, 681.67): 24.03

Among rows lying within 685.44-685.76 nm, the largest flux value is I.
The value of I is 23.83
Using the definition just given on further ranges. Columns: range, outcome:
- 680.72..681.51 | 25.41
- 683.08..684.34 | 22.39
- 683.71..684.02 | 21.51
